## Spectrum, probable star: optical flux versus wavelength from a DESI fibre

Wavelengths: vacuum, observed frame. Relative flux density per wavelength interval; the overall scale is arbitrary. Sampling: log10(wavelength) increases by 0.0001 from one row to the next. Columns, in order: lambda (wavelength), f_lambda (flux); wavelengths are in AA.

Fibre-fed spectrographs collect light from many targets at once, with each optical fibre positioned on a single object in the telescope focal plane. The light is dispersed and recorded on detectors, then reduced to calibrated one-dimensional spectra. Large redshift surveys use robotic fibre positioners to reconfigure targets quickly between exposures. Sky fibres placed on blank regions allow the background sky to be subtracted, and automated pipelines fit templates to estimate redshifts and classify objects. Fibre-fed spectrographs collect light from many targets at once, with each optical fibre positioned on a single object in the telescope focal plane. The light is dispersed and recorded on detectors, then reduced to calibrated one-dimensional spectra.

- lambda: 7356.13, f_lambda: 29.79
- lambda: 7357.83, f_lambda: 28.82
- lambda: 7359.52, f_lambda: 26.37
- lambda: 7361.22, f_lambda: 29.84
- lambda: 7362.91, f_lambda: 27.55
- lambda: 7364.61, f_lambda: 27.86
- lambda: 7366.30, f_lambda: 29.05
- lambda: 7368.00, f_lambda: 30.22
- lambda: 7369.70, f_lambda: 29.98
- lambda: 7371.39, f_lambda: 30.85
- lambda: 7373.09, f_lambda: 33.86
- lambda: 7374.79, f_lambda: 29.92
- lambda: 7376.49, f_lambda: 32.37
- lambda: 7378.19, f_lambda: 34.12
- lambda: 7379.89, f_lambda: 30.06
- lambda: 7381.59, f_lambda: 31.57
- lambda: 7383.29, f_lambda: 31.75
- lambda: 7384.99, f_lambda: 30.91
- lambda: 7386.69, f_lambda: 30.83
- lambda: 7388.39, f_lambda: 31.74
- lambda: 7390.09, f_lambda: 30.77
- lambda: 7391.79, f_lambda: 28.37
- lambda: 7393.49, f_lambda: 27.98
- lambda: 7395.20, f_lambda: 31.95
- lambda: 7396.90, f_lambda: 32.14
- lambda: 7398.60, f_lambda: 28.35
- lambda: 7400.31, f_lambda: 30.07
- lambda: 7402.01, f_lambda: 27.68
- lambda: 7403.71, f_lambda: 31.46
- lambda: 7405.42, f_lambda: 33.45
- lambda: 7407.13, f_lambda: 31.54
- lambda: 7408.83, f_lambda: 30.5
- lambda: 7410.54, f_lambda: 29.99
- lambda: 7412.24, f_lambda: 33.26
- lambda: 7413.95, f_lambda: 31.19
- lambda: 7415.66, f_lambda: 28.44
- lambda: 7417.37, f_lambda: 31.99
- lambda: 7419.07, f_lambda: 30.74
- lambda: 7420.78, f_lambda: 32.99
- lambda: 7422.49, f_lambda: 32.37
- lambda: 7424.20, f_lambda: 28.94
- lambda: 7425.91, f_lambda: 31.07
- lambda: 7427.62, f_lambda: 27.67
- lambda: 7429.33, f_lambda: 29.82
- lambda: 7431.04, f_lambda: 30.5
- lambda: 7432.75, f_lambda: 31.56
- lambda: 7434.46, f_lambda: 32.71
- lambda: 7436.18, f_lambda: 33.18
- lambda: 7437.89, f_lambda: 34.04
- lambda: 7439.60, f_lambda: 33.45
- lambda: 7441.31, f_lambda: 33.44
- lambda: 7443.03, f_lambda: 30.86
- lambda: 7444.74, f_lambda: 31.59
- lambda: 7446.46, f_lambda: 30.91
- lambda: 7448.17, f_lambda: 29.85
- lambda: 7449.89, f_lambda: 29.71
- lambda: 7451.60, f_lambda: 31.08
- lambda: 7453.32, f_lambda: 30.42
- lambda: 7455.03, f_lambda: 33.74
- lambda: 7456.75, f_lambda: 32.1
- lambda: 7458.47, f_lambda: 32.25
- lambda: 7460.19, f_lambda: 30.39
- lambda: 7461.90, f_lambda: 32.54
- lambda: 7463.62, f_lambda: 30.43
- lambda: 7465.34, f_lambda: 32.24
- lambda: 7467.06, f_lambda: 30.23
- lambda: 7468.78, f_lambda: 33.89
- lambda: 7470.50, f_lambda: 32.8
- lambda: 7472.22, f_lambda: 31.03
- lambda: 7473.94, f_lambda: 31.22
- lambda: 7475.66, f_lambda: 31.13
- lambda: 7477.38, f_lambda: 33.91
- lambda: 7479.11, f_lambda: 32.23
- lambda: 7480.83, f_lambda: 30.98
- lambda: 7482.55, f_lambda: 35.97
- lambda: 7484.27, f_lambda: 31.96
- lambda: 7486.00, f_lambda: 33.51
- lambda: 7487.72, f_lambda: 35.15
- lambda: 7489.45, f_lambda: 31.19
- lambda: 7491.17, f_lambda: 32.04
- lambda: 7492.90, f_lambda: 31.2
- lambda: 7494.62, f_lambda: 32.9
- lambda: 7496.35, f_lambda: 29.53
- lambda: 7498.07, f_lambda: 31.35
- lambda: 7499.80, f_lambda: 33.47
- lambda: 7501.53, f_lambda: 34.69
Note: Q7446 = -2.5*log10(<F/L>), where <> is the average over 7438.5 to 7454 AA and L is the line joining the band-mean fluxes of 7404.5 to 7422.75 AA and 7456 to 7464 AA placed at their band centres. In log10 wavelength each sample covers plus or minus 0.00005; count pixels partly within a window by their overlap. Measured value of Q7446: 0.009 mag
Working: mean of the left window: 31.5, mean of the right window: 31.6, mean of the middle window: 31.3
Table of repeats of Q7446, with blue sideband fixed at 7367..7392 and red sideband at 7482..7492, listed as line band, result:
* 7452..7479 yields 0.03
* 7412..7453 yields 0.03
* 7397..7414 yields 0.03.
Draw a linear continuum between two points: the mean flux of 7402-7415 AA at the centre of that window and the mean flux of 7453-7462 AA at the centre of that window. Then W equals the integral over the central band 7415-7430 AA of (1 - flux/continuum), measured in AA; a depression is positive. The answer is 0.5 AA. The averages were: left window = 31.3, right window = 32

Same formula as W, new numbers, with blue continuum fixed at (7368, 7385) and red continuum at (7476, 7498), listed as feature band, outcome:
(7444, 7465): 0.6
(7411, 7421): 0.2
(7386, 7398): 0.4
